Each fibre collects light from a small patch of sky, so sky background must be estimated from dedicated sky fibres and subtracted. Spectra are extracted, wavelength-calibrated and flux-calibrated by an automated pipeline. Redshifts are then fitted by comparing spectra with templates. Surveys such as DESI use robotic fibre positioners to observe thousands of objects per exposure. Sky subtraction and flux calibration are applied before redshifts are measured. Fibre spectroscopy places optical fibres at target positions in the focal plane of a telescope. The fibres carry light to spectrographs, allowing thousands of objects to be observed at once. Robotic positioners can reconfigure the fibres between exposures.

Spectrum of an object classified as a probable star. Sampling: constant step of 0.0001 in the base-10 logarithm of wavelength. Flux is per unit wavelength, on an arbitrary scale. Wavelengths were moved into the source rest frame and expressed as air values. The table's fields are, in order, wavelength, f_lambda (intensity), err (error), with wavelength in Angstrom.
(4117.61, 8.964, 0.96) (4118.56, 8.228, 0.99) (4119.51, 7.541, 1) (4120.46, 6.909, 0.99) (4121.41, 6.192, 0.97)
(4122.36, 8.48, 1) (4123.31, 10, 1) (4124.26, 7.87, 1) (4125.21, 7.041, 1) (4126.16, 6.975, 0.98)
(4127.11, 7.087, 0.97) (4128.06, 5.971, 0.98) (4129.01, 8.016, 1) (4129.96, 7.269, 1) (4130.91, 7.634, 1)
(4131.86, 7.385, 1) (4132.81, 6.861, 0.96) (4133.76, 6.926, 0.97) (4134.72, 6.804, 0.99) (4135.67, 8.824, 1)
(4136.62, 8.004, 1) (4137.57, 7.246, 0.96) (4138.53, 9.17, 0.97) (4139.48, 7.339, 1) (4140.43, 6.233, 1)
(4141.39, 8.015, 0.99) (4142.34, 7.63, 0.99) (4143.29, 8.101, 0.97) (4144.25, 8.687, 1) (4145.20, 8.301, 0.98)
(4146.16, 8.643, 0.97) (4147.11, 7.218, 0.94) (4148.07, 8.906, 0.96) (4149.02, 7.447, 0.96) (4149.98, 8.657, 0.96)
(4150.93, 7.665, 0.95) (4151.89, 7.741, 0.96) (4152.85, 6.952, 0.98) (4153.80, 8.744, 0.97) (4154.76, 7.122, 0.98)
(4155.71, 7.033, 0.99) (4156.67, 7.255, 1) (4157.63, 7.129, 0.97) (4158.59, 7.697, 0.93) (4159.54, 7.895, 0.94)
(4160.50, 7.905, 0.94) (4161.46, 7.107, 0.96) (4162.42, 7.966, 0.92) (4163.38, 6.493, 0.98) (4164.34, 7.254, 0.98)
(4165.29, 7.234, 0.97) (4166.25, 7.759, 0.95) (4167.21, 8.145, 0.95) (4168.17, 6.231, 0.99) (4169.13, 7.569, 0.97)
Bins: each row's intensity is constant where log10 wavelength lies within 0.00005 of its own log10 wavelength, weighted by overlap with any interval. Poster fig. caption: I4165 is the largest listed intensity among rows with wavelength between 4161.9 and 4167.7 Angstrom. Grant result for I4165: 8.145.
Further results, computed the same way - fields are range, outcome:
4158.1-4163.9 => 7.966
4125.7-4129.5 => 8.016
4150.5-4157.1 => 8.744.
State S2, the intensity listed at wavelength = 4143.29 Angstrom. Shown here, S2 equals 8.101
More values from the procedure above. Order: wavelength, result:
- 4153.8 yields 8.744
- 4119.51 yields 7.541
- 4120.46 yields 6.909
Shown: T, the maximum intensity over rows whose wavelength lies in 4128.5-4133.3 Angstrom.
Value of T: 8.016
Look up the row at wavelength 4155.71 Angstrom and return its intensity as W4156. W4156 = 7.033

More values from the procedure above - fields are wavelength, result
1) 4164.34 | 7.254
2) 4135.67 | 8.824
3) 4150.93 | 7.665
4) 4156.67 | 7.255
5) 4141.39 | 8.015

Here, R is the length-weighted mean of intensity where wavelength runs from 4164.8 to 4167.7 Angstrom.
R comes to 7.72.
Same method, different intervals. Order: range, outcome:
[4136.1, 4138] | 7.68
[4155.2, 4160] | 7.41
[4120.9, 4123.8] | 8.2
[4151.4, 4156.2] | 7.52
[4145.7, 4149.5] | 8.06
